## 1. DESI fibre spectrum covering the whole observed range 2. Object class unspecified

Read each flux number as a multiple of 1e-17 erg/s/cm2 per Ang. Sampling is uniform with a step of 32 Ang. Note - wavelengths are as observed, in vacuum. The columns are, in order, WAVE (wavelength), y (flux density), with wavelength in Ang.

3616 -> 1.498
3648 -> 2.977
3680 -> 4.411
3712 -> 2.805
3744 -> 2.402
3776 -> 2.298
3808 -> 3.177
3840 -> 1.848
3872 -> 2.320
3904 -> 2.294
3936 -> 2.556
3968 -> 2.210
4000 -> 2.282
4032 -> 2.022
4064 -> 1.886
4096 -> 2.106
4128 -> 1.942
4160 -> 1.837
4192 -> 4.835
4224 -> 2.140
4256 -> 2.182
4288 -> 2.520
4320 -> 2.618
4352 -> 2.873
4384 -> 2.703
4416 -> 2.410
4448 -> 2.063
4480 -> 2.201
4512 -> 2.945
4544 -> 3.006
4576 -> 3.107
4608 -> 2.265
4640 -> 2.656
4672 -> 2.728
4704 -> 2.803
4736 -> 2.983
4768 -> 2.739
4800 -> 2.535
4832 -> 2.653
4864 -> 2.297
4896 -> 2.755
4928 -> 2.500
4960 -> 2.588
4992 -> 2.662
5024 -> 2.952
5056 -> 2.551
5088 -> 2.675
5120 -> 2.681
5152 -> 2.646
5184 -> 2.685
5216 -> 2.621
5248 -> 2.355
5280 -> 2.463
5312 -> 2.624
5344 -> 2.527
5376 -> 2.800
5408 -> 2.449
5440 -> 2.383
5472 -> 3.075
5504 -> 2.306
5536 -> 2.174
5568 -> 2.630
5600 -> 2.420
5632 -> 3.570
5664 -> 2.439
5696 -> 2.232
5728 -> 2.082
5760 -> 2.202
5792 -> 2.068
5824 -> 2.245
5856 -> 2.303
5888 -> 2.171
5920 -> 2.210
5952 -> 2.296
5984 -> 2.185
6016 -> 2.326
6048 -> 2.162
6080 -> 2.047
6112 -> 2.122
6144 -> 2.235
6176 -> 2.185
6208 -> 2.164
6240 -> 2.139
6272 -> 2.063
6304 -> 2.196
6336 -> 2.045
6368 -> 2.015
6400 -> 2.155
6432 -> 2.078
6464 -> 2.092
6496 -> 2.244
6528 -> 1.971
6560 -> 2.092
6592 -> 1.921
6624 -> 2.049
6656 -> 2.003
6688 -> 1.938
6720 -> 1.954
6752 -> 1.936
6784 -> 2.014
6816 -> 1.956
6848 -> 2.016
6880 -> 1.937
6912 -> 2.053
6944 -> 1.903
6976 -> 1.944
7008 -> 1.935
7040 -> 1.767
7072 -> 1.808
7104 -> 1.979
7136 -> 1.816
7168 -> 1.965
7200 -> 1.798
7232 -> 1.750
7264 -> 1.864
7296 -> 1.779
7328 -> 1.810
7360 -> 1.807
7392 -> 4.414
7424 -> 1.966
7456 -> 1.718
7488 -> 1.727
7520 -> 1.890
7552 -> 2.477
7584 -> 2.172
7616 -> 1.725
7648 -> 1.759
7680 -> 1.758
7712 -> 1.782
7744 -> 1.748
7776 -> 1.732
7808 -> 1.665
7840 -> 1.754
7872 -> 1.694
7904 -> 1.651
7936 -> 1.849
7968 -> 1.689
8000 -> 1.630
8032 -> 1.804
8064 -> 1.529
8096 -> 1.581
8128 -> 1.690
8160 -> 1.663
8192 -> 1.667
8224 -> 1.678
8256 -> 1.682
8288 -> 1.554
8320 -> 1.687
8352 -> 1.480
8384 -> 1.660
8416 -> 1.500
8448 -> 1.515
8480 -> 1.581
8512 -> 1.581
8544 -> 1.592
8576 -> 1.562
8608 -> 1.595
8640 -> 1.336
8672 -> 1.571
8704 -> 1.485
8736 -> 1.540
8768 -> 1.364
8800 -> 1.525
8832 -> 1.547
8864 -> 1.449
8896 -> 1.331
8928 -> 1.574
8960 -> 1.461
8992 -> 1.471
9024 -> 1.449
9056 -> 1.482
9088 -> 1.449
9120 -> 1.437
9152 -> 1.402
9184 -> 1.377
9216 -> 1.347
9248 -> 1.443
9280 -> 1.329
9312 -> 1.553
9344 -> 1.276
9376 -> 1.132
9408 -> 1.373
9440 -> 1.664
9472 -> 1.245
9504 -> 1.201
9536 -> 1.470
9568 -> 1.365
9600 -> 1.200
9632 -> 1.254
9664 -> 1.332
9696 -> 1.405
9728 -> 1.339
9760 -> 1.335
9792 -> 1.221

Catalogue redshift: 0.12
